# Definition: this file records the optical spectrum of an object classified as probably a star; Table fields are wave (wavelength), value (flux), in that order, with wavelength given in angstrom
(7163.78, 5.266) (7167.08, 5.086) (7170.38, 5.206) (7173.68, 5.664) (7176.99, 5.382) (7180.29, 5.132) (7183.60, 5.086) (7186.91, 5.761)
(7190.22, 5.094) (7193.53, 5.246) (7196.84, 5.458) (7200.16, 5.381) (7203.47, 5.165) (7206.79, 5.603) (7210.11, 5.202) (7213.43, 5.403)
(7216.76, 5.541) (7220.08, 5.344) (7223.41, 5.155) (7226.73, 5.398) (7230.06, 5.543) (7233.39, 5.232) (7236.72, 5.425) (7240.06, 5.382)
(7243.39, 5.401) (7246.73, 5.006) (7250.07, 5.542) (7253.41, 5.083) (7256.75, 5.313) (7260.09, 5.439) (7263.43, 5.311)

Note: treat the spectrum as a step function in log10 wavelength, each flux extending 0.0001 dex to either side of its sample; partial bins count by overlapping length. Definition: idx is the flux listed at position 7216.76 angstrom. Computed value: 5.541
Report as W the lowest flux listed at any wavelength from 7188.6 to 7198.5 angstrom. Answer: 5.094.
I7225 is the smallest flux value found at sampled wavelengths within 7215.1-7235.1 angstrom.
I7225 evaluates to 5.155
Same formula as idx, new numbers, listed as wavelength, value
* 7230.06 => 5.543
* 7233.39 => 5.232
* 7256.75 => 5.313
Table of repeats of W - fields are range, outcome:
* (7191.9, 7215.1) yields 5.165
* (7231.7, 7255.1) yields 5.006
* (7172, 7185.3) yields 5.086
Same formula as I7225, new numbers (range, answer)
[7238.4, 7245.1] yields 5.382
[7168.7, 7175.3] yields 5.206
